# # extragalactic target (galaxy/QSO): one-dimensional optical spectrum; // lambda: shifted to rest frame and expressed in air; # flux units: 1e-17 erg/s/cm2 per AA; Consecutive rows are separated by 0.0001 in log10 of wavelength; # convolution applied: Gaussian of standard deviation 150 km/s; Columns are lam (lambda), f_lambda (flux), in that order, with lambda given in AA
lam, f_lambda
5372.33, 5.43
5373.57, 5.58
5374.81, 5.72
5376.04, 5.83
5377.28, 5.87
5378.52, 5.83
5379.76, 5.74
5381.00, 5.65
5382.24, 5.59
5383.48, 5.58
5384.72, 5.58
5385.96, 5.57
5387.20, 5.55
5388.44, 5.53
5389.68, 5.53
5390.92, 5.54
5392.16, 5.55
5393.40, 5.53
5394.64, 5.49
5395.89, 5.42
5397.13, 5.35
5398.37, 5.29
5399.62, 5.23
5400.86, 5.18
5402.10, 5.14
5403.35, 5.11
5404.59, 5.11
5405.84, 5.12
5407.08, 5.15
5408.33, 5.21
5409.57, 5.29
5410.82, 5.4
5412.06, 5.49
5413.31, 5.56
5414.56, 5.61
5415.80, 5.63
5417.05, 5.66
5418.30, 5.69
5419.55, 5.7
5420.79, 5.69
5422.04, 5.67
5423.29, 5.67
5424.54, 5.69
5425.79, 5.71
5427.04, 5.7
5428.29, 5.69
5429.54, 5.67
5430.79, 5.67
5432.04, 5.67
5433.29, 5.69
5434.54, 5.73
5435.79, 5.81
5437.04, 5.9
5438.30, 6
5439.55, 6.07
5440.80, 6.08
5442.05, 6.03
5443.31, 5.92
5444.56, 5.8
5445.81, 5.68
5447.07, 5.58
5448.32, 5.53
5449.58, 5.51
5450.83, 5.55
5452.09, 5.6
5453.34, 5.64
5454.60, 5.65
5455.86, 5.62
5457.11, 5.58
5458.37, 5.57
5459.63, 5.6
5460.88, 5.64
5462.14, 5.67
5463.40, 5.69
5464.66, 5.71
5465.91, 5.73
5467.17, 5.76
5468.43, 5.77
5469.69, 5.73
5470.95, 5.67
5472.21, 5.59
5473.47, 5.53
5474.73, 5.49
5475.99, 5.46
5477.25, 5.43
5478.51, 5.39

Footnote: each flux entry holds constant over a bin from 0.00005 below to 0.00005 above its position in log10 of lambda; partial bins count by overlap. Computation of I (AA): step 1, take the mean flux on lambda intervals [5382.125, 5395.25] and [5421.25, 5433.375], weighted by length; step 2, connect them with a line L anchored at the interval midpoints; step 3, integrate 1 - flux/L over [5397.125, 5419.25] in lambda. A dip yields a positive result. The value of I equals 1.0 AA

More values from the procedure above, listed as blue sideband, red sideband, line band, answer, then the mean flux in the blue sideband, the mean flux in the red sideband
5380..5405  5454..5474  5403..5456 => -0.8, 5.43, 5.66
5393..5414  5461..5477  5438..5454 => -0.7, 5.3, 5.64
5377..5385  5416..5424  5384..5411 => 1.5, 5.68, 5.67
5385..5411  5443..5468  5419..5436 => -0.6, 5.35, 5.65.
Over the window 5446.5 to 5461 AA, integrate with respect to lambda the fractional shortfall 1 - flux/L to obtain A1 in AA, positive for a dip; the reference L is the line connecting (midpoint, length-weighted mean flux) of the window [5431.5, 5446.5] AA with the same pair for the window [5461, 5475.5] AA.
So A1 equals 0.4 AA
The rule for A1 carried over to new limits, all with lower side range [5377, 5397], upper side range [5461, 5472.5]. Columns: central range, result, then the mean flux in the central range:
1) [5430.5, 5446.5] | -0.5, 5.85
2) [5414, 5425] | -0.1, 5.67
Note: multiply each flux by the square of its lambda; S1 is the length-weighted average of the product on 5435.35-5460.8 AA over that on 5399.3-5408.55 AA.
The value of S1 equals 1.13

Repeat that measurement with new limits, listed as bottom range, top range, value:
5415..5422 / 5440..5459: 1.01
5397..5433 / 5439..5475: 1.05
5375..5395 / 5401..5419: 0.96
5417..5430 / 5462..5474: 1.02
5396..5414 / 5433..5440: 1.13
